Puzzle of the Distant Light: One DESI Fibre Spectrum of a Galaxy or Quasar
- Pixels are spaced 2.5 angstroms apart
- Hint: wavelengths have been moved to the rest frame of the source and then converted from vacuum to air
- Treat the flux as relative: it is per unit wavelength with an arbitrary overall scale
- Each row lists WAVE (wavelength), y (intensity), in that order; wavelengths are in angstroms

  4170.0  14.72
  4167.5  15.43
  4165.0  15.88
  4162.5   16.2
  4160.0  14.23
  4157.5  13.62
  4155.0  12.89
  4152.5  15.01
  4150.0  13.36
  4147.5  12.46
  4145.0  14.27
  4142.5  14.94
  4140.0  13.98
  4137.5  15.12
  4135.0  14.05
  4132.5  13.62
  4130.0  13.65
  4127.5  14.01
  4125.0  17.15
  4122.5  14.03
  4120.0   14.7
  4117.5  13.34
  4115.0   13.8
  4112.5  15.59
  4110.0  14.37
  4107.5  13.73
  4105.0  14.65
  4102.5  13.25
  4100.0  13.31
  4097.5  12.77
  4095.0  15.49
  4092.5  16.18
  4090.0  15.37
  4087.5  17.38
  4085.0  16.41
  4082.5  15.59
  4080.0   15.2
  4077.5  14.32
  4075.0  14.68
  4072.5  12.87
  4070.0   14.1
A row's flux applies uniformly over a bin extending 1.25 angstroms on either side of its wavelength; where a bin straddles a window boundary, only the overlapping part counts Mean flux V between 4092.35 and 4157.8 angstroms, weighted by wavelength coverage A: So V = 14.2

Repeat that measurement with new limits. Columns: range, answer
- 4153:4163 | 14.1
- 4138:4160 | 13.9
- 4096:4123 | 14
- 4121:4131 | 14.7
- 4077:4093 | 15.8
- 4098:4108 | 13.7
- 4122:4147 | 14.4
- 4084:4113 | 14.8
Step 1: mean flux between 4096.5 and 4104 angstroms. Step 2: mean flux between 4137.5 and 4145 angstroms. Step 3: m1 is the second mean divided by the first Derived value 1.1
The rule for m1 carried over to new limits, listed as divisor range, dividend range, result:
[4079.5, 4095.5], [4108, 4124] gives 0.90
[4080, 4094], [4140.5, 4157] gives 0.86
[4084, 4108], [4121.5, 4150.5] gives 0.96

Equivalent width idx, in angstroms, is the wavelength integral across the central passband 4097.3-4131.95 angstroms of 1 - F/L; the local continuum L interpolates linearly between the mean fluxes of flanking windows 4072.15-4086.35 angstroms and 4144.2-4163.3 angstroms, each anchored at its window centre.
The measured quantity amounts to 0.7 angstroms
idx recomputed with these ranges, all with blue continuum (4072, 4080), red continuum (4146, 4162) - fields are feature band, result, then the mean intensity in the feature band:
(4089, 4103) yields -0.3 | 14.4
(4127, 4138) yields -0.1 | 14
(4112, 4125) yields -0.5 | 14.5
